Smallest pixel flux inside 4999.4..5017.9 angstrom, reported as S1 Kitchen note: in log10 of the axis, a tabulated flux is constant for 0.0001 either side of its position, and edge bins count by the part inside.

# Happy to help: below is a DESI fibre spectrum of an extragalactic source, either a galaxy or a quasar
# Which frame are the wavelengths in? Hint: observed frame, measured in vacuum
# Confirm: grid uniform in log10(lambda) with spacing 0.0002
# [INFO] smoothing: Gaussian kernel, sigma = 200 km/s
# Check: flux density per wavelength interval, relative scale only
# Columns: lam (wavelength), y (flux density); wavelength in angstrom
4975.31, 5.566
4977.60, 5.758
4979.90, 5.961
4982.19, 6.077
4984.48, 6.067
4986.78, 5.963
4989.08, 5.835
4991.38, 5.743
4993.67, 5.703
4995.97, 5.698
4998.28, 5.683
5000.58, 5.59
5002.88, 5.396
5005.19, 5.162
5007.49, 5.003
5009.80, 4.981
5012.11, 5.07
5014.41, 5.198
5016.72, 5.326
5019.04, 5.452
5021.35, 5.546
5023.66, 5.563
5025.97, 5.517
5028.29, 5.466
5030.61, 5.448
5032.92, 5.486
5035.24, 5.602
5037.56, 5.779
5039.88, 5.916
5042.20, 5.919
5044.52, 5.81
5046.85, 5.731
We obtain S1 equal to 4.981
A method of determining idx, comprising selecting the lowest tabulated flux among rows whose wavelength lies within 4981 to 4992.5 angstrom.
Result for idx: 5.743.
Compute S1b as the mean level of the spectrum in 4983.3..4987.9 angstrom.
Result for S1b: 6.02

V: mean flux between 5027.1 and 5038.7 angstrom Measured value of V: 5.55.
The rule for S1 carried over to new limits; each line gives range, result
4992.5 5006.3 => 5.162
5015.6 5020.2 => 5.326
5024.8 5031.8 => 5.448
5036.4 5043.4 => 5.779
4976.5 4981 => 5.758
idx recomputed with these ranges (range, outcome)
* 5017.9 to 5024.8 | 5.452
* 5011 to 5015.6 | 5.07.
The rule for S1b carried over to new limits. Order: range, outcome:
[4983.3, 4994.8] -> 5.87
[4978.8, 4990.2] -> 5.98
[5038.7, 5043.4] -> 5.92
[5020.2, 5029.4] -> 5.52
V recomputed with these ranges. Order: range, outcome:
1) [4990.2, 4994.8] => 5.73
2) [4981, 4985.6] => 6.08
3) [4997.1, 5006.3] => 5.45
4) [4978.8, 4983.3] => 6.02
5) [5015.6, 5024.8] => 5.47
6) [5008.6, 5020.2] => 5.2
